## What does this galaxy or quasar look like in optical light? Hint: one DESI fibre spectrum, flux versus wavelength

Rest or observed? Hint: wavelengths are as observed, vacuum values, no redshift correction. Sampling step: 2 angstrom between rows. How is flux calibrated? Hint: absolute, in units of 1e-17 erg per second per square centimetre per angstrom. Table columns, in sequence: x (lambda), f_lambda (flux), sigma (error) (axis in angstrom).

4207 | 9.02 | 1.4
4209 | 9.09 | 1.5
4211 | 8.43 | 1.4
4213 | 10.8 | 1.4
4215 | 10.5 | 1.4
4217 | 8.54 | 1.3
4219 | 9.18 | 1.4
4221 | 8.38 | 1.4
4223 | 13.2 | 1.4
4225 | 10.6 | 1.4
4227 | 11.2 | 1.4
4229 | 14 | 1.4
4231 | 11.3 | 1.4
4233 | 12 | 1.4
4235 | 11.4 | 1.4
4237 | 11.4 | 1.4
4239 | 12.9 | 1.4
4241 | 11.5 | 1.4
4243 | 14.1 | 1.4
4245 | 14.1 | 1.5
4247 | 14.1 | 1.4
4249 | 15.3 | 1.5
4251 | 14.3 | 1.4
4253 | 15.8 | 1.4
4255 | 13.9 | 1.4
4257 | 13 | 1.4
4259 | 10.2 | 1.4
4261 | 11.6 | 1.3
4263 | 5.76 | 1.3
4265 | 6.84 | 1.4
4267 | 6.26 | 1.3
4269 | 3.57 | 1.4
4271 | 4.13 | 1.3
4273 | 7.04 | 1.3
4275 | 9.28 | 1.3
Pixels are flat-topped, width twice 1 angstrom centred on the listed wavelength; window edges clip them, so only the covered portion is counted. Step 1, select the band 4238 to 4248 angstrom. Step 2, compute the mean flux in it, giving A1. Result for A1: 13.3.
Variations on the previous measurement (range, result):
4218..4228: 10.5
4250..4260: 13.4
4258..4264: 9.19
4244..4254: 14.7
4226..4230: 12.6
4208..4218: 9.47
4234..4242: 11.8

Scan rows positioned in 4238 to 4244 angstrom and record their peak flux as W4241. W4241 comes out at 14.1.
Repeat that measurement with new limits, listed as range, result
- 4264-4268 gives 6.84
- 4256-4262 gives 13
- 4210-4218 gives 10.8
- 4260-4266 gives 11.6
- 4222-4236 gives 14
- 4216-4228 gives 13.2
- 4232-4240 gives 12.9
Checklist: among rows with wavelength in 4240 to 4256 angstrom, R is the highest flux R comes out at 15.8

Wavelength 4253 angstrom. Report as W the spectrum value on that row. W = 15.8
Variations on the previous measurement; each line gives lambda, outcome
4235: 11.4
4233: 12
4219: 9.18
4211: 8.43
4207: 9.02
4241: 11.5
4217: 8.54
